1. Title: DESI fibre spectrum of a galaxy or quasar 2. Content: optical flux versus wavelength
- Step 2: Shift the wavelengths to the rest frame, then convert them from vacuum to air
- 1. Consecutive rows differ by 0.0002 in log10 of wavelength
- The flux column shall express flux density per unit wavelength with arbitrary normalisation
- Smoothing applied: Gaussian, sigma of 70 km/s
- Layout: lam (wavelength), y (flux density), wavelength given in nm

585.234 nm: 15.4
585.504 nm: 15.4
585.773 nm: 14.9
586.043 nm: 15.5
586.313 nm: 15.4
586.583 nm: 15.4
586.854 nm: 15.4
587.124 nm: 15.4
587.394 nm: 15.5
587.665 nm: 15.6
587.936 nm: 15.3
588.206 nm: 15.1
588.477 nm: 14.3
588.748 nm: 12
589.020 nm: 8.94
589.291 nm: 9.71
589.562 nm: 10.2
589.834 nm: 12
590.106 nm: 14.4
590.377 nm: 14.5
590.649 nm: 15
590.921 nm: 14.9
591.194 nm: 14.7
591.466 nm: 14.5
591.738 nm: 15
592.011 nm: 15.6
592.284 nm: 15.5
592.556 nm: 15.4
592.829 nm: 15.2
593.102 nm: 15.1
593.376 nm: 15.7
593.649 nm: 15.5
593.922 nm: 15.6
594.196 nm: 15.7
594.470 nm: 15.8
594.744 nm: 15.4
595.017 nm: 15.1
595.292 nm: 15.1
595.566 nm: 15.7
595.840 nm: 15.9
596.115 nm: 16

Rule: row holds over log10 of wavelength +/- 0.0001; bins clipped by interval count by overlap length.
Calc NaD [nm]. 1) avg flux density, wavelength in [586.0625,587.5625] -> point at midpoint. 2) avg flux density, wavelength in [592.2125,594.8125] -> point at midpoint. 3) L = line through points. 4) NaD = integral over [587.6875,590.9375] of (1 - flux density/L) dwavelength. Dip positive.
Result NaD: 0.50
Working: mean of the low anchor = 15.4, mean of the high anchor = 15.5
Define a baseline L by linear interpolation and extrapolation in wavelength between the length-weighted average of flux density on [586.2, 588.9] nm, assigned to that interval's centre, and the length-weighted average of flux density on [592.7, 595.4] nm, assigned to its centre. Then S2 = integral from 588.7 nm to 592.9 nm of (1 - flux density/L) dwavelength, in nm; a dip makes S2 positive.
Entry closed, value 0.43 nm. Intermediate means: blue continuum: 14.9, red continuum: 15.4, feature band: 13.6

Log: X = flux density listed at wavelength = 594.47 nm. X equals 15.8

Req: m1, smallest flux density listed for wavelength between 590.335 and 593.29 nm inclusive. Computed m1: 14.5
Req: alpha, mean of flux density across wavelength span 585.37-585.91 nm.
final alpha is 15.2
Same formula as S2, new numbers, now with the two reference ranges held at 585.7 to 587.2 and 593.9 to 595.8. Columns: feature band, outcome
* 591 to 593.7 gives 0.04 nm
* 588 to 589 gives 0.13 nm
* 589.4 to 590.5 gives 0.19 nm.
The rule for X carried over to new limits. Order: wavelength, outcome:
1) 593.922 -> 15.6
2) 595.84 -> 15.9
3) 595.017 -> 15.1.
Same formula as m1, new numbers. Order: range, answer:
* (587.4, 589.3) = 8.94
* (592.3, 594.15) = 15.1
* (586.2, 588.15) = 15.3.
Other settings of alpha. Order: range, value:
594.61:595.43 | 15.2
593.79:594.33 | 15.6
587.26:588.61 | 15.2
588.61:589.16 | 10.5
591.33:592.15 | 15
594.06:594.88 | 15.6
